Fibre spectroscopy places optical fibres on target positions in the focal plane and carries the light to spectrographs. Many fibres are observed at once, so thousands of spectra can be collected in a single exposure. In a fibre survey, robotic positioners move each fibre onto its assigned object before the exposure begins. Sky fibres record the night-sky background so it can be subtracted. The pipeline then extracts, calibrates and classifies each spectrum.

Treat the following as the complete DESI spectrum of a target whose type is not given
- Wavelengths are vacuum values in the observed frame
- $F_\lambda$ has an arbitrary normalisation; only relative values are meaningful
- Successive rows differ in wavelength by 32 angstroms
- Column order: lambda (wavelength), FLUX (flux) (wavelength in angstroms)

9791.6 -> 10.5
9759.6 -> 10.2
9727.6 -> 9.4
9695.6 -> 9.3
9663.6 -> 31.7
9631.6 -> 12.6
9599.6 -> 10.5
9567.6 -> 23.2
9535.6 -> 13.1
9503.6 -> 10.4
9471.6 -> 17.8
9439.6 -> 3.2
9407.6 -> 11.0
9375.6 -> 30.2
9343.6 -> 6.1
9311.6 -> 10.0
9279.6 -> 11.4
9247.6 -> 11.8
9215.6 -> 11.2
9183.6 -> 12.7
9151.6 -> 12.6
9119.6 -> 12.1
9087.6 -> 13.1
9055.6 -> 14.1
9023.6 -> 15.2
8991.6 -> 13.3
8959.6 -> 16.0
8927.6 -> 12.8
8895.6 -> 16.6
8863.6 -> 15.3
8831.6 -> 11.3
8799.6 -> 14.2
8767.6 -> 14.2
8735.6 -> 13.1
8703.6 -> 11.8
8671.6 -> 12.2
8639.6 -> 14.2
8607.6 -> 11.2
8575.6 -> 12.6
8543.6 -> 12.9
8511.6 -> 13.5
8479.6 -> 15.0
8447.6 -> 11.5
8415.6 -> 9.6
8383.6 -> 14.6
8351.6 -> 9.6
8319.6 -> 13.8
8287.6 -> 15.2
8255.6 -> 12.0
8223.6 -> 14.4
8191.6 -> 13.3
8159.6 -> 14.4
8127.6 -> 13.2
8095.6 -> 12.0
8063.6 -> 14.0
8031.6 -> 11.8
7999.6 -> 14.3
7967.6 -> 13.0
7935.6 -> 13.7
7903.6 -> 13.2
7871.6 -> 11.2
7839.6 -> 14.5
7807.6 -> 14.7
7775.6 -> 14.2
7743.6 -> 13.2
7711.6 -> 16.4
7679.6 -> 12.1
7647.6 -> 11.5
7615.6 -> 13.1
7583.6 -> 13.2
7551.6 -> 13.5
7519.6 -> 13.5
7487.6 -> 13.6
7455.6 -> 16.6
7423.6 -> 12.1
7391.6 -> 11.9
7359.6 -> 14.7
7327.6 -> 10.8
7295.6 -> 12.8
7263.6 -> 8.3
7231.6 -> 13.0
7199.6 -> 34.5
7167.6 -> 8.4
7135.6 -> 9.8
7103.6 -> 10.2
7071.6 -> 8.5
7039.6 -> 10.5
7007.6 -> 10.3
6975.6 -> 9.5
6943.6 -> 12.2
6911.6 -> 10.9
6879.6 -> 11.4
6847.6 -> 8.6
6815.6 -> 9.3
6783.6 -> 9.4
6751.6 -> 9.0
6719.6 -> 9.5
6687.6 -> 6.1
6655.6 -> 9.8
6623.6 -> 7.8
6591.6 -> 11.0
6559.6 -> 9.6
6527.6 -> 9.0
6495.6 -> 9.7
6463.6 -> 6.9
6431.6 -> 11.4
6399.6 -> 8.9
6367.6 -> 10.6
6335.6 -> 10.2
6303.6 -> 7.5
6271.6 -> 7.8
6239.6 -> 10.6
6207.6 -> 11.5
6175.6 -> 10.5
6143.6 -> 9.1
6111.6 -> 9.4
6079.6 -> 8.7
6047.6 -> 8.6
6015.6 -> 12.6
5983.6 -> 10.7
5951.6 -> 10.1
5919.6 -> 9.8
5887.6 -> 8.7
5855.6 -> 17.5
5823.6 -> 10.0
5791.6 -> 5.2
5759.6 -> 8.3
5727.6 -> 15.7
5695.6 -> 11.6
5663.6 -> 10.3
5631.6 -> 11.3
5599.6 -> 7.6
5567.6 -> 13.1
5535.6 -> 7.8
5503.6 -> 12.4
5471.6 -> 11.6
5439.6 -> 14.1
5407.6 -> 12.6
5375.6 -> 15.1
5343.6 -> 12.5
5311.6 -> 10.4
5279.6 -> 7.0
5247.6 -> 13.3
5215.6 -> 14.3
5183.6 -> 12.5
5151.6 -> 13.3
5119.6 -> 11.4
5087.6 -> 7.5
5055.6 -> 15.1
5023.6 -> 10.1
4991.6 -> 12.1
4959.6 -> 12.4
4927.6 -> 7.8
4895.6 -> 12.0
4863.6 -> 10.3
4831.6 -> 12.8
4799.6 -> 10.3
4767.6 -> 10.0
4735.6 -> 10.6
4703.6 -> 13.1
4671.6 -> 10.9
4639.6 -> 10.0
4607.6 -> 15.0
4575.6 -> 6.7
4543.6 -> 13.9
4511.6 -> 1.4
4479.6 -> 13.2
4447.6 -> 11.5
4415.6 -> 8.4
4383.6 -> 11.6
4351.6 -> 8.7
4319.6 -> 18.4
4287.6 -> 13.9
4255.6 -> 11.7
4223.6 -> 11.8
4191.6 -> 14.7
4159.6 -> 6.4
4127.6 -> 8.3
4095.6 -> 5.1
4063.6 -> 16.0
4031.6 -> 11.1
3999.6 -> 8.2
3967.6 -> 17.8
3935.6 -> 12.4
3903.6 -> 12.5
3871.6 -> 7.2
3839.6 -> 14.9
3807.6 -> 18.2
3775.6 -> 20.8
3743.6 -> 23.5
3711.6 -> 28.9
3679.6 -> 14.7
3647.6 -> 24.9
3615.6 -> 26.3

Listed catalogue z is 0.930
